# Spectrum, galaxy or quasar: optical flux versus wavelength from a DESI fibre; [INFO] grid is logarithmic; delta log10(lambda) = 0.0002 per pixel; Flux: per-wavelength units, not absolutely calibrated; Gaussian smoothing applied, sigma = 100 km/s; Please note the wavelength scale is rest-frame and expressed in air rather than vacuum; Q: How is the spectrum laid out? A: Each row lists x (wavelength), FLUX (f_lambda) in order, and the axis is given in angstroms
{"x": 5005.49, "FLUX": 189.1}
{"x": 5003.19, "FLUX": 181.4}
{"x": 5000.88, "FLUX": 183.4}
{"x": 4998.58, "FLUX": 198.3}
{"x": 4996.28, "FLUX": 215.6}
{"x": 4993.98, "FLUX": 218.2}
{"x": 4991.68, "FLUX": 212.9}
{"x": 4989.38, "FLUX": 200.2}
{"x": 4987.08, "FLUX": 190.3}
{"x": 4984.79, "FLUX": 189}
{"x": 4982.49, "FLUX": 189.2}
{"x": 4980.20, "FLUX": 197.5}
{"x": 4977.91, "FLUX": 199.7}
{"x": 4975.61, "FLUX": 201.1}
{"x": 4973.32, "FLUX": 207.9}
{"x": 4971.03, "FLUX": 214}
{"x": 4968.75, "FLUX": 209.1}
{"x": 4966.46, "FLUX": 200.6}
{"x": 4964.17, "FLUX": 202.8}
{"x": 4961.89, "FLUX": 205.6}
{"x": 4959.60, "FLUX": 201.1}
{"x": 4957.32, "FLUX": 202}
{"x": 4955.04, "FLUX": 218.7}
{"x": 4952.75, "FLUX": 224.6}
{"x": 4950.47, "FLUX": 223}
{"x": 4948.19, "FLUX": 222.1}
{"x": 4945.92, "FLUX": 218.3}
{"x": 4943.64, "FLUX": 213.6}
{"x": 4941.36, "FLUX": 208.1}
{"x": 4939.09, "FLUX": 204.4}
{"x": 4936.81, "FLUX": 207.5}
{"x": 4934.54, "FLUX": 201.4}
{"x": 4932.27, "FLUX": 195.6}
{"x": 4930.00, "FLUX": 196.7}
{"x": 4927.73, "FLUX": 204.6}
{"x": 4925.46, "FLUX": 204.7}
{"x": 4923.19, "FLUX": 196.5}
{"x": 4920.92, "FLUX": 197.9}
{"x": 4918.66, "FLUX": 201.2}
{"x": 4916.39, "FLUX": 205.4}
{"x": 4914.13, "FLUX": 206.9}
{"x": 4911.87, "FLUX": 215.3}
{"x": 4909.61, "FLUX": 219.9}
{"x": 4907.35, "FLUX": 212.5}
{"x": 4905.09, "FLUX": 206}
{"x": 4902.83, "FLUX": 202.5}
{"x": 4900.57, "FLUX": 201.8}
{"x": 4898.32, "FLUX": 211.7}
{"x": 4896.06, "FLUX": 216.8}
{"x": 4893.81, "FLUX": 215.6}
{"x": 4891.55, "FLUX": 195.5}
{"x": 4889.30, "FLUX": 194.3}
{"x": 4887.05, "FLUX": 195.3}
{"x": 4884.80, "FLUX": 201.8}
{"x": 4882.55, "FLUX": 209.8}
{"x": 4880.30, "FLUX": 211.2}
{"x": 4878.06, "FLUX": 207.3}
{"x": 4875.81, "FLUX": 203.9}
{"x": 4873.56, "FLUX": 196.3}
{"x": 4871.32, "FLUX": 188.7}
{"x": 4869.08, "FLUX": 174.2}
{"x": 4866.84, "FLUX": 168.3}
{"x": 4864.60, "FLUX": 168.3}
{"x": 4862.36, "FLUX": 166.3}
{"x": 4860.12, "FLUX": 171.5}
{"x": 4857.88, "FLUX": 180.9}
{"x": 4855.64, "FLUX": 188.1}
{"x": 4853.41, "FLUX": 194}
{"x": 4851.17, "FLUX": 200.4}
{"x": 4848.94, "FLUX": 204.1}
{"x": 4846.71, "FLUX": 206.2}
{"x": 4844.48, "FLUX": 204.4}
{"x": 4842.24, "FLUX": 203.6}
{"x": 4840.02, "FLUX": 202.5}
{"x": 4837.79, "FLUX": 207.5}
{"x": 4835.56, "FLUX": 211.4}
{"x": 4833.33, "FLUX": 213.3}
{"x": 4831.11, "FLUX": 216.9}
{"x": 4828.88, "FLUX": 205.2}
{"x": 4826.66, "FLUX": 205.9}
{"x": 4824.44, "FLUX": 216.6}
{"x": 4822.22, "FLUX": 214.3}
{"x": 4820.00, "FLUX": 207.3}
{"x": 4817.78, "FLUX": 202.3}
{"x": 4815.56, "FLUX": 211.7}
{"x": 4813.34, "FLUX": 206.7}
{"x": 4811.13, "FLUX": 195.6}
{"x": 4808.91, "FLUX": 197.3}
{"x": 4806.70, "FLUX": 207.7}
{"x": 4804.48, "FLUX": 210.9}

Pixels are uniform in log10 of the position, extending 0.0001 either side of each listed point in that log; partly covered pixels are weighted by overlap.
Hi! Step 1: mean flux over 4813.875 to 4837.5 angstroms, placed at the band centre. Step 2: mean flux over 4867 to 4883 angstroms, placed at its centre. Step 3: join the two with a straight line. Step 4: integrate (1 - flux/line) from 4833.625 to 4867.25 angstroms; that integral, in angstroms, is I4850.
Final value 1.8 angstroms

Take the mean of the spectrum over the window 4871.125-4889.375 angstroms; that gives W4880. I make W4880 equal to 202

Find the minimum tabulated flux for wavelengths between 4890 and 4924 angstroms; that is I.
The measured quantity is 195.5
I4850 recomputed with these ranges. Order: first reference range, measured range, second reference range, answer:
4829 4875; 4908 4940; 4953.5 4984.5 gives -0.7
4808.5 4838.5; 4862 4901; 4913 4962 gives 2.1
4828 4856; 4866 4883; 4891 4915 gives 1.0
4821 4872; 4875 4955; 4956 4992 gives -3.4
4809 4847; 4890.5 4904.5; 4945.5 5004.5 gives -0.1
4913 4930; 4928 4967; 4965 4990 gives -1.5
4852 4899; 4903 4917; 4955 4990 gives -1.0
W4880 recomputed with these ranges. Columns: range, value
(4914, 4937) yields 201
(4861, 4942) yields 200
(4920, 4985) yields 206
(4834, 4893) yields 195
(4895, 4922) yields 208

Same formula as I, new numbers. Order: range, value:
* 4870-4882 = 188.7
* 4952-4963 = 201.1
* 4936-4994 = 189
